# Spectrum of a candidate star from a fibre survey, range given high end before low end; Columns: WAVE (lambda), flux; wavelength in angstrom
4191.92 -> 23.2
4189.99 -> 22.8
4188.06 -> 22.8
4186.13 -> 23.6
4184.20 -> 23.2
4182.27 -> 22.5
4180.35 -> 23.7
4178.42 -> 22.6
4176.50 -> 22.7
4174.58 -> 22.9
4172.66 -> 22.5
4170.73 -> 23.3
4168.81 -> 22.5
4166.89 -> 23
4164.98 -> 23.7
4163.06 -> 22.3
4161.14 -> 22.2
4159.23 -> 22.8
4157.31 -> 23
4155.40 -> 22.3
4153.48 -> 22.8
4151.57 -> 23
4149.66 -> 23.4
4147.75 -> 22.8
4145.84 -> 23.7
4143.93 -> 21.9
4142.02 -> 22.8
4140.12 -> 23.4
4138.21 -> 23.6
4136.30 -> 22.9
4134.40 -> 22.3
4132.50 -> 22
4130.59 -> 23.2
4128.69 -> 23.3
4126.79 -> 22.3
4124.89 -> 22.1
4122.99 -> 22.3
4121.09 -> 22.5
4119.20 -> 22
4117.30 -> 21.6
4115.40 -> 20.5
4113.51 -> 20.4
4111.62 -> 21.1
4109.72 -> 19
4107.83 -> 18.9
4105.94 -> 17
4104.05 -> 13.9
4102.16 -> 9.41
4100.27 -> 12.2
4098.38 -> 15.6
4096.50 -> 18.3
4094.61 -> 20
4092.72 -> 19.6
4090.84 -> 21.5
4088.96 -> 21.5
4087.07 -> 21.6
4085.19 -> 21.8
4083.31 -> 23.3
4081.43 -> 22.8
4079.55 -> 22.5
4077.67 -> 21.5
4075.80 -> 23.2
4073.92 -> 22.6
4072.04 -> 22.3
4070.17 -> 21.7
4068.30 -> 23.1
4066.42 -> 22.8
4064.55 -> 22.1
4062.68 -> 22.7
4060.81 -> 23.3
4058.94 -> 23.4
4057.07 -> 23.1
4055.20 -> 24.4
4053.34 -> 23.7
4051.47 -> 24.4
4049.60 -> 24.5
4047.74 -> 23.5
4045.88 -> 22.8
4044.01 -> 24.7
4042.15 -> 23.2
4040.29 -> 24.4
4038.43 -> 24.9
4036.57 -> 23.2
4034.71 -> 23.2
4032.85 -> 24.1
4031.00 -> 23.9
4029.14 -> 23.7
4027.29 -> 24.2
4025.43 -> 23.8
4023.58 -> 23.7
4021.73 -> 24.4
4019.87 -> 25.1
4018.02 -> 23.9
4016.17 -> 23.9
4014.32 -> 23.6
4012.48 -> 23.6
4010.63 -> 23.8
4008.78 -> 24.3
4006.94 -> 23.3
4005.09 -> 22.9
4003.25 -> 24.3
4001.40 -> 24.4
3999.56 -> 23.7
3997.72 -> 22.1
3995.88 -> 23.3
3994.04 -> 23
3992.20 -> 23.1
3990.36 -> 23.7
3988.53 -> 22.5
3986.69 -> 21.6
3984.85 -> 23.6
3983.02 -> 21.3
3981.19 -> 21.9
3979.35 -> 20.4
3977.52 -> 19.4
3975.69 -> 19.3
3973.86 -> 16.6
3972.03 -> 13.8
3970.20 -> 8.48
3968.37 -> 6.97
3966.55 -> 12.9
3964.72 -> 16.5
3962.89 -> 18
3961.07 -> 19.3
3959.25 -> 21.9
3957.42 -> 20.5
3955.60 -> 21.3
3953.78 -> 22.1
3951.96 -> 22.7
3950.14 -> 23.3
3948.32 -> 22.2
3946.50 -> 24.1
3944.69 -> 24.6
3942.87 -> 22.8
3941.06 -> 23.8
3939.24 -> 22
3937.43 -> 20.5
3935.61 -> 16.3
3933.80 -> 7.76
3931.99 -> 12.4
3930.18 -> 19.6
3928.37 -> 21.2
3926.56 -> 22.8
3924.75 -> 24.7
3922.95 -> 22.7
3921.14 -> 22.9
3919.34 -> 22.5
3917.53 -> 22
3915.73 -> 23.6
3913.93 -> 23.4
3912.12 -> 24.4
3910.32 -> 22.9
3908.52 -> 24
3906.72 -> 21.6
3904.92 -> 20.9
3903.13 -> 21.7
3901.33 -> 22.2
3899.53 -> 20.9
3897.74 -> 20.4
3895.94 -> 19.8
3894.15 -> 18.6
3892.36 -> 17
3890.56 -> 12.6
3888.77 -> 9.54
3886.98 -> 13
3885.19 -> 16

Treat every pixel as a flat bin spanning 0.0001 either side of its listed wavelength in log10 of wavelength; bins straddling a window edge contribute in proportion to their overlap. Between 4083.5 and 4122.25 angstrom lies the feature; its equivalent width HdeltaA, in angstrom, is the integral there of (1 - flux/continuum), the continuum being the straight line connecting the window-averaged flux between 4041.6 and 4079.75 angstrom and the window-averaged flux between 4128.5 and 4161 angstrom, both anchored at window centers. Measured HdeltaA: 6.7 angstrom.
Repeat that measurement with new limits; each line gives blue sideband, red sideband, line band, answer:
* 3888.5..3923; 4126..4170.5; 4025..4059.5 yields -3.0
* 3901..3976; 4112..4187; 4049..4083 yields -2.2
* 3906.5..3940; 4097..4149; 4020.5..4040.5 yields -3.2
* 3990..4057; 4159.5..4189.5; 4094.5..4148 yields 6.5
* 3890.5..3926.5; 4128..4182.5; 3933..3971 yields 5.0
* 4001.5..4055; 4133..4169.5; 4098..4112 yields 4.5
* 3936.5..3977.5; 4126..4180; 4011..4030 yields -3.3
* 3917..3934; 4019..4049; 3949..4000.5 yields 5.1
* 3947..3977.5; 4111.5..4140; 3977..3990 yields -2.2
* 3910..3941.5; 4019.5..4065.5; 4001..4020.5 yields -0.8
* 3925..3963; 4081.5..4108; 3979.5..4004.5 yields -3.8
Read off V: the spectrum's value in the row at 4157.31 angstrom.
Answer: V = 23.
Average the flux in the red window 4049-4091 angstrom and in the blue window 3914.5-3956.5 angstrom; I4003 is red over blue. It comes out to 1.07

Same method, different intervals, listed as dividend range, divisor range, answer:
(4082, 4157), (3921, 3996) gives 1.05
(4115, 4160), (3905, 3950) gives 1.05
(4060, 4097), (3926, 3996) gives 1.12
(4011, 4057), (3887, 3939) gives 1.20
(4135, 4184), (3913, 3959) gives 1.08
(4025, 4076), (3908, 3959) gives 1.09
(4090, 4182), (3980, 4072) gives 0.91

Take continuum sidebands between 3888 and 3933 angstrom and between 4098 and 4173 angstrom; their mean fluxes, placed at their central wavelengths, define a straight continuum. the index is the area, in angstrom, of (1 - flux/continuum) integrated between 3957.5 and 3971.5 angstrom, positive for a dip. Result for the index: 3.76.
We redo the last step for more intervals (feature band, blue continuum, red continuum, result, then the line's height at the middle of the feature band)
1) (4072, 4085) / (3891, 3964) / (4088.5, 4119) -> -2.8 angstrom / 18.6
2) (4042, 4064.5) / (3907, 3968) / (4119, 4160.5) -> -1.7 angstrom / 21.9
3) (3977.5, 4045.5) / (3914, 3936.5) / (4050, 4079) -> -4.8 angstrom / 21.8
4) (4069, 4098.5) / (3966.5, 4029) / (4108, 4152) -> 0.8 angstrom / 22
